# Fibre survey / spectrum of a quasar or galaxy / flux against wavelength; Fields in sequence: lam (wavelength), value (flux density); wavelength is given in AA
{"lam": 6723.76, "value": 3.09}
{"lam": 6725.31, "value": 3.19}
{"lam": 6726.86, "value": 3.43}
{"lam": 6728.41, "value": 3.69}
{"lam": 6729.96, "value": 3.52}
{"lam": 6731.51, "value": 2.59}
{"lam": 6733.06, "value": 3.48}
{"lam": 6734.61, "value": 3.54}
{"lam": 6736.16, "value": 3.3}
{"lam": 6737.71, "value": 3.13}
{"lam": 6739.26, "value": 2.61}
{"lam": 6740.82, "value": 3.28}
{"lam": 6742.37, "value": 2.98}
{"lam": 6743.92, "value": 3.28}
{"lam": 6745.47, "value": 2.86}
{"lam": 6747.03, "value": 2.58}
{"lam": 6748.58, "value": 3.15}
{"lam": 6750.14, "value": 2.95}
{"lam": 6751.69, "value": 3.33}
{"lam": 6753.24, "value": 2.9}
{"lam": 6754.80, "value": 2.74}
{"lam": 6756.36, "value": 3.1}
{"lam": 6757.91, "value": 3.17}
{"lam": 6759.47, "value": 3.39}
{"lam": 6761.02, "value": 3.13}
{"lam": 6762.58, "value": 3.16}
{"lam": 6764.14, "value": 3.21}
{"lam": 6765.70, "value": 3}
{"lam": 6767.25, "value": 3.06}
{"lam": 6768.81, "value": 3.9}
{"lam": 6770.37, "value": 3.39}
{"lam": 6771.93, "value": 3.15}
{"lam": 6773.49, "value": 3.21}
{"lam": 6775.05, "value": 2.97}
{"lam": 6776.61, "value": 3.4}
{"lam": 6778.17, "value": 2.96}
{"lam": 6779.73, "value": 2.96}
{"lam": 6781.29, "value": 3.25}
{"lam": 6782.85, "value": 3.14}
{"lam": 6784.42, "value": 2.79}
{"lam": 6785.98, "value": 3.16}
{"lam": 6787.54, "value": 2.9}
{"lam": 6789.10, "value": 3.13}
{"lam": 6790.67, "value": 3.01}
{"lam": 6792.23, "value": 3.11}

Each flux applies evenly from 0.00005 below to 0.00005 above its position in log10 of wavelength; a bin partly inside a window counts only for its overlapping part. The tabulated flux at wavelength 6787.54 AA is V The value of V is 2.9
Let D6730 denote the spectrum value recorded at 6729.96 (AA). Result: 3.52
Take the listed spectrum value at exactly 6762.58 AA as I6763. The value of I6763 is 3.16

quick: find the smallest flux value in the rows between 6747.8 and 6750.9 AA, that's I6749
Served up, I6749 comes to 2.95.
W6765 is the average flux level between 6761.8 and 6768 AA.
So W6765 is 3.11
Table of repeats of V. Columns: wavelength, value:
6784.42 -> 2.79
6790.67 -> 3.01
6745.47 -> 2.86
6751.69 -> 3.33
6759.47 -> 3.39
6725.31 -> 3.19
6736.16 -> 3.3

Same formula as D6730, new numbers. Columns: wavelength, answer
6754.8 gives 2.74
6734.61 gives 3.54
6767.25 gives 3.06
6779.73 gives 2.96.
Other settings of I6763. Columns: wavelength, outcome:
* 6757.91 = 3.17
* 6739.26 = 2.61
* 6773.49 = 3.21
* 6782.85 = 3.14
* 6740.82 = 3.28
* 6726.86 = 3.43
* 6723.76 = 3.09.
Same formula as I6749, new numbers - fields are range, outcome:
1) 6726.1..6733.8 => 2.59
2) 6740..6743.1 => 2.98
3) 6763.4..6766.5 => 3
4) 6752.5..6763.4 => 2.74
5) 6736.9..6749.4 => 2.58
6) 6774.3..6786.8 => 2.79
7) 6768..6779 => 2.96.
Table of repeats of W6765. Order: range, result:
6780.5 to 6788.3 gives 3.05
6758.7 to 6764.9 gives 3.22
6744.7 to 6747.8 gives 2.71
